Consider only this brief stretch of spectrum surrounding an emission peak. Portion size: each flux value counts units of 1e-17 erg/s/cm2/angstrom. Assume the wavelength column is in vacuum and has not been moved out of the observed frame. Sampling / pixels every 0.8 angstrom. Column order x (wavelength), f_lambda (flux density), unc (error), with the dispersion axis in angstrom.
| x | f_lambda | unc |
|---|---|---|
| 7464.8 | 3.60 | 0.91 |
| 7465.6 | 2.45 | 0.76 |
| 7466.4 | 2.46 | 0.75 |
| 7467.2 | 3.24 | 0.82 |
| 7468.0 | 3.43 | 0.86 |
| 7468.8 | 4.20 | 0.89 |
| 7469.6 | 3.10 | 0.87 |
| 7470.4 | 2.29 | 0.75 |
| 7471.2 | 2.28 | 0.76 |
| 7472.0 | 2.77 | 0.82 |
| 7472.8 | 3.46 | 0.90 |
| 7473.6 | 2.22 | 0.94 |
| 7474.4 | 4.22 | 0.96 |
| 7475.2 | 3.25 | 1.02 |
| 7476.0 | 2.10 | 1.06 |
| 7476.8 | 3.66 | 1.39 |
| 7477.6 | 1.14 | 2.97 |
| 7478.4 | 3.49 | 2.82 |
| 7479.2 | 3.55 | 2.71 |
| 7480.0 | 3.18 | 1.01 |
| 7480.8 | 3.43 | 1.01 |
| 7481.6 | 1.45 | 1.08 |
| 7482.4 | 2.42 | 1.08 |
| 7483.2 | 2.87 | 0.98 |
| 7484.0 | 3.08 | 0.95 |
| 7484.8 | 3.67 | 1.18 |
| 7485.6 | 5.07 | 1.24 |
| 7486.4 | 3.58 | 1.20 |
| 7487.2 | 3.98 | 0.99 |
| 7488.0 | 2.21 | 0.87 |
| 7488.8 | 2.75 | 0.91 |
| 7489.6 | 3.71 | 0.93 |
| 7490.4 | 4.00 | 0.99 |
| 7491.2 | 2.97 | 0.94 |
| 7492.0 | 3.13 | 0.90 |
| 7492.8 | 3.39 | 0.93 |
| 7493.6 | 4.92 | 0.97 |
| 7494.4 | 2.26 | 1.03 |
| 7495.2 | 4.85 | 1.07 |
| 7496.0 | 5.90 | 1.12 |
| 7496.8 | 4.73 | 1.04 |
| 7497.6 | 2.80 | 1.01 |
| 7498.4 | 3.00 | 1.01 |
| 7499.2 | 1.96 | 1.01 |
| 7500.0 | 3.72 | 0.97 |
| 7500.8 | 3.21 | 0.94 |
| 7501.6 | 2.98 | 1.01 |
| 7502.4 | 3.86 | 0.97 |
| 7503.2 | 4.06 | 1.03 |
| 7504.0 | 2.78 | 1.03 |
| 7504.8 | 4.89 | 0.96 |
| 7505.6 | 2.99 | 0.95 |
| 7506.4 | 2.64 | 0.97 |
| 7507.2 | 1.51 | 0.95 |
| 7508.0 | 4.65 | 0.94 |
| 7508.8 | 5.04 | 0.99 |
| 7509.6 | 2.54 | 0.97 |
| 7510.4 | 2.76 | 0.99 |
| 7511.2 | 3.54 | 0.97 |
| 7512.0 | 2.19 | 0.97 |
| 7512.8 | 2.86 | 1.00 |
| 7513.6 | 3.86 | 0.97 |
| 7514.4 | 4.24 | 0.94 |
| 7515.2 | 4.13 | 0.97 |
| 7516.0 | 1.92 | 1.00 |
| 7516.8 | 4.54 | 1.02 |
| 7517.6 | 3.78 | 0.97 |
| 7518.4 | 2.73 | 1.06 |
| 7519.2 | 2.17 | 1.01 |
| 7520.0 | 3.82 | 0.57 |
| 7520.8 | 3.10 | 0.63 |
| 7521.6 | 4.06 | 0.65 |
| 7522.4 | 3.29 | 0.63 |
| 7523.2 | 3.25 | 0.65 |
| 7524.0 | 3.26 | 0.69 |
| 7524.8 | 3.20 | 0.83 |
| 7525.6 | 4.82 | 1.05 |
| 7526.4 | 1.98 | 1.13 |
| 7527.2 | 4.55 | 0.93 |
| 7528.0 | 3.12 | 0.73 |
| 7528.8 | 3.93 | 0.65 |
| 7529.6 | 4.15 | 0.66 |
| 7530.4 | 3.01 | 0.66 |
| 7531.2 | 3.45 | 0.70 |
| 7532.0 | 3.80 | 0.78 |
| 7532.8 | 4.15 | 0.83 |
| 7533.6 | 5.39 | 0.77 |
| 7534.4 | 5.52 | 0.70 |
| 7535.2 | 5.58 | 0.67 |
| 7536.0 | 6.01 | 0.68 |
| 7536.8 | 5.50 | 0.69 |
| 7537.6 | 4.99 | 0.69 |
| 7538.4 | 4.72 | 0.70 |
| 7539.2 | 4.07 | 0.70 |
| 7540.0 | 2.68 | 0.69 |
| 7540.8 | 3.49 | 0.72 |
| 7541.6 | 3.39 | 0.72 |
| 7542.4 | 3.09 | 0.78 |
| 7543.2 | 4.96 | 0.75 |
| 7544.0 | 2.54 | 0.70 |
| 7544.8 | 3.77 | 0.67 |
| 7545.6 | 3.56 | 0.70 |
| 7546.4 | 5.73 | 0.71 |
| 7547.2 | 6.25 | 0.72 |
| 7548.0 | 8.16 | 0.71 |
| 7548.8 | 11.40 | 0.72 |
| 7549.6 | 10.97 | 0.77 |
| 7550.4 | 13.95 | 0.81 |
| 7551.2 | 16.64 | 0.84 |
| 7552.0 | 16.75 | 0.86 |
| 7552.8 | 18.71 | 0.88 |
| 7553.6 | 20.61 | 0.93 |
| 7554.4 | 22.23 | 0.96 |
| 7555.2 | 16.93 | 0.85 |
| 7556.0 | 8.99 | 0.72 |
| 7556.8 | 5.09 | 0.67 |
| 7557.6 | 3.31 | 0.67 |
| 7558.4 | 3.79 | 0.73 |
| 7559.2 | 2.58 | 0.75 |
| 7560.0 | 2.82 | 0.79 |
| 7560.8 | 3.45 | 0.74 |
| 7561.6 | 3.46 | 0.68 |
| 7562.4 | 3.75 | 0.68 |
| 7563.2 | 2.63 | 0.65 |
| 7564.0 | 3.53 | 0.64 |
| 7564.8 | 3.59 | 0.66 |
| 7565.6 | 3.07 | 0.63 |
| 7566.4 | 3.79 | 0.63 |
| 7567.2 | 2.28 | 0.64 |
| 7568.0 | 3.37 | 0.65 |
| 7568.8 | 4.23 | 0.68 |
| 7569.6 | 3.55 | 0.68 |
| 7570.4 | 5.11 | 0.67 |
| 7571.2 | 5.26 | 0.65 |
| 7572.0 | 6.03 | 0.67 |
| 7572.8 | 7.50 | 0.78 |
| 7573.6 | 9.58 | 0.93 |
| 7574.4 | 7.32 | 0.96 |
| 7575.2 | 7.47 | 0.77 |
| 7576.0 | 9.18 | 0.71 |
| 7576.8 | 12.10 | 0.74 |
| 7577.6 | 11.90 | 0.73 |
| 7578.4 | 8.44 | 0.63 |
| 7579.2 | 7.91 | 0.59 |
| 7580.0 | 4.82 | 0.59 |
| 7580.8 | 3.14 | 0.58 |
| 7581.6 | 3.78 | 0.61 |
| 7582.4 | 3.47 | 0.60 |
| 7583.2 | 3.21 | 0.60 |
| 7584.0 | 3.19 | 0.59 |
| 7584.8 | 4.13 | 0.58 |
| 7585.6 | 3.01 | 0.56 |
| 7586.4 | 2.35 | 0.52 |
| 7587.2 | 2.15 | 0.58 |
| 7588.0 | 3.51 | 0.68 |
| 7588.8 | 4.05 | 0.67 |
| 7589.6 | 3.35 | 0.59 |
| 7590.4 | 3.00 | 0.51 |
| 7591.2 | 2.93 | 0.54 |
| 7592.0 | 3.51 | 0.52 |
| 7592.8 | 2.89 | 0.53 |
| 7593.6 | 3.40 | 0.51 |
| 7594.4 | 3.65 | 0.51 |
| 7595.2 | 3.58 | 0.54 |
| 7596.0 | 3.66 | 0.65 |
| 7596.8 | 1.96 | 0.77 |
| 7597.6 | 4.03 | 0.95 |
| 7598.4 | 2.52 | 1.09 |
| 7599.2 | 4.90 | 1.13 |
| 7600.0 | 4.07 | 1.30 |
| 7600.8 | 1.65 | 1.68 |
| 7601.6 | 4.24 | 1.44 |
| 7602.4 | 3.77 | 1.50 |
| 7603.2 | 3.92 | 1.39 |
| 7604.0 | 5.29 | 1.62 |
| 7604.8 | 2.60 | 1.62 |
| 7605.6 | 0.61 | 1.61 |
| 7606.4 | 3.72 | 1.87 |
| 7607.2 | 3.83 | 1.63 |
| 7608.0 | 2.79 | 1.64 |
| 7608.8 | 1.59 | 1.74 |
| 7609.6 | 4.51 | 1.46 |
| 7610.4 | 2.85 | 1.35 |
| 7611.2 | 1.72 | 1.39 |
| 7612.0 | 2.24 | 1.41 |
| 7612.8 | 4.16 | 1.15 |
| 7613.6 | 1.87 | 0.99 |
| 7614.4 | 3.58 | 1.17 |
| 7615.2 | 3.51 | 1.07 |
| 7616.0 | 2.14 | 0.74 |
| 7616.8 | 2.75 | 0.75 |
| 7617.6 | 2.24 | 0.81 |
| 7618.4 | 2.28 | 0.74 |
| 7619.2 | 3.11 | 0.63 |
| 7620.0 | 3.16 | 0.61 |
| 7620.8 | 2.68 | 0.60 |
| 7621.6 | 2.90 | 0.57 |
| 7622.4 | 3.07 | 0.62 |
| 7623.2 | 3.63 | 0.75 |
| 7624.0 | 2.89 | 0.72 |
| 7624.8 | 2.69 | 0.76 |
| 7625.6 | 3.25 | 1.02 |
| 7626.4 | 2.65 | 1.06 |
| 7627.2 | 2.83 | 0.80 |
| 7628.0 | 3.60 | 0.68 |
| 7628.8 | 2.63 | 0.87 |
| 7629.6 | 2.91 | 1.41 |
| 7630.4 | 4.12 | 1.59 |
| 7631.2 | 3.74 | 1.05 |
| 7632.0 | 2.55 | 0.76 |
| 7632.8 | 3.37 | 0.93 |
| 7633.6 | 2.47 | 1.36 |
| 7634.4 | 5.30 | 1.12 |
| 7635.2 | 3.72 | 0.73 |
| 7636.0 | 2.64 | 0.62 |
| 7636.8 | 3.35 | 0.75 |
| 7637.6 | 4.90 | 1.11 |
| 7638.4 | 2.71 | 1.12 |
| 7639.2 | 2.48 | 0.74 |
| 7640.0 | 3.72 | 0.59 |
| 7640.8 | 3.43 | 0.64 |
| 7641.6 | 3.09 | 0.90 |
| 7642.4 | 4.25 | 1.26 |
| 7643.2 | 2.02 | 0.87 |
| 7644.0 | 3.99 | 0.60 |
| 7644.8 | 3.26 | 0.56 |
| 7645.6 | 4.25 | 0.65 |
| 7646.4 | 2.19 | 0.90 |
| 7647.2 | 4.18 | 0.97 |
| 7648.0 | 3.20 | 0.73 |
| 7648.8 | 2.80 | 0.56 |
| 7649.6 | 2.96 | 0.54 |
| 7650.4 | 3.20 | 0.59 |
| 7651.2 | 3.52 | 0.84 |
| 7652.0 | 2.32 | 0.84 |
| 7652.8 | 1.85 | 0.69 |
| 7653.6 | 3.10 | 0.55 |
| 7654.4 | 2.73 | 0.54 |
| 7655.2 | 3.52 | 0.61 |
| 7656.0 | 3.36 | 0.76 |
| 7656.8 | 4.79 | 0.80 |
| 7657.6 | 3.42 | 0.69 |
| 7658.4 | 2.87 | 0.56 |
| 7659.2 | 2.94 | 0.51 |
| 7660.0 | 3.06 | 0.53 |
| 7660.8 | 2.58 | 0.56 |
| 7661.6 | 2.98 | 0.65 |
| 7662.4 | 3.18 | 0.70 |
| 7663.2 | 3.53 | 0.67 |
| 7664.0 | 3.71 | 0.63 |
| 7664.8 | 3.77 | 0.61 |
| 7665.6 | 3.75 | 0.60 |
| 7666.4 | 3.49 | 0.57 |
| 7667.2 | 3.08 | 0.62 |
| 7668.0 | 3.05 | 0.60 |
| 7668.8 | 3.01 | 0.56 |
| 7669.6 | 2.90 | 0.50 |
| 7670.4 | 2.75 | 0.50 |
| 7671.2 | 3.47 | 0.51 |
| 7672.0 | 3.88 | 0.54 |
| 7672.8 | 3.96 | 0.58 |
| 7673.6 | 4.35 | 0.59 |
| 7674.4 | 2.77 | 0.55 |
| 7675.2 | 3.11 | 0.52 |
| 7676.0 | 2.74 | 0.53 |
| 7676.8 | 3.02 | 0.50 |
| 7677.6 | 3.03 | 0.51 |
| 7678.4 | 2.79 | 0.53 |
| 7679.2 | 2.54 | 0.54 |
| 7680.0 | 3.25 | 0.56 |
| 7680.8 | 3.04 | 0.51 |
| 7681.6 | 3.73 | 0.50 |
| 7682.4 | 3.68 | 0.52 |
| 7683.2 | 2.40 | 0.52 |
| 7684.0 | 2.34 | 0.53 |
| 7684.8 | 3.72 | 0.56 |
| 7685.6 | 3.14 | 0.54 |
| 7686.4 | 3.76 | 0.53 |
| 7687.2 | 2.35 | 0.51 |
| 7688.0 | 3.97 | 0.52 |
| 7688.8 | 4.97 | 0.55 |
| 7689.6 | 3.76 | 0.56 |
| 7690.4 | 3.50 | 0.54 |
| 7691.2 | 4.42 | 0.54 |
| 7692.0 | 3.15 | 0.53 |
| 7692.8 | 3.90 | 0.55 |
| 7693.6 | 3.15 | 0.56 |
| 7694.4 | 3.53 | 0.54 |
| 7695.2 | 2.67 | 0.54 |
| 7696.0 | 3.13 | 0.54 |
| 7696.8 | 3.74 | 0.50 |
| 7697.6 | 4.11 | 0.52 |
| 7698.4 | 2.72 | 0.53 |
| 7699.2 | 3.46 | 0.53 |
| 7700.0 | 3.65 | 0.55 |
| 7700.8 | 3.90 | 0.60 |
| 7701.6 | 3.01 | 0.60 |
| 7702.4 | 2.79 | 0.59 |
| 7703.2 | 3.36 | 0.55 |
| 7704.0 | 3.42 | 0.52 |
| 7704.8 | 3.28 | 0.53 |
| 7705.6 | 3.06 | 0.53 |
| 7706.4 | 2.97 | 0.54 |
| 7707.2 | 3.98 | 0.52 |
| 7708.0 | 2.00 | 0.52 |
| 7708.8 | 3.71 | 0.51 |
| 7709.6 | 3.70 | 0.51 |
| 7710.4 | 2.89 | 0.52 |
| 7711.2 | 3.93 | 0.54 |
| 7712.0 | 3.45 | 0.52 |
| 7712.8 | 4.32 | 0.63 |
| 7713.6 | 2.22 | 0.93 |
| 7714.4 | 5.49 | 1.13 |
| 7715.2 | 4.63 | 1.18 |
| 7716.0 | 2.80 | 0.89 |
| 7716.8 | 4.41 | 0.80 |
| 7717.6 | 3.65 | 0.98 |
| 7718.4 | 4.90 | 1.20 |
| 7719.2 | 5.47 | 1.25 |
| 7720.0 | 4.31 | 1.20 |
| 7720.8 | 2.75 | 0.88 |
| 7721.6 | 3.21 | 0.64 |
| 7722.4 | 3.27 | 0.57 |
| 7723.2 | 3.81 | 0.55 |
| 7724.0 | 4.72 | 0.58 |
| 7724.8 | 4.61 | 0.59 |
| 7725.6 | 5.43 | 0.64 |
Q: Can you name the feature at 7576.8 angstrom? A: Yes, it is [N II]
